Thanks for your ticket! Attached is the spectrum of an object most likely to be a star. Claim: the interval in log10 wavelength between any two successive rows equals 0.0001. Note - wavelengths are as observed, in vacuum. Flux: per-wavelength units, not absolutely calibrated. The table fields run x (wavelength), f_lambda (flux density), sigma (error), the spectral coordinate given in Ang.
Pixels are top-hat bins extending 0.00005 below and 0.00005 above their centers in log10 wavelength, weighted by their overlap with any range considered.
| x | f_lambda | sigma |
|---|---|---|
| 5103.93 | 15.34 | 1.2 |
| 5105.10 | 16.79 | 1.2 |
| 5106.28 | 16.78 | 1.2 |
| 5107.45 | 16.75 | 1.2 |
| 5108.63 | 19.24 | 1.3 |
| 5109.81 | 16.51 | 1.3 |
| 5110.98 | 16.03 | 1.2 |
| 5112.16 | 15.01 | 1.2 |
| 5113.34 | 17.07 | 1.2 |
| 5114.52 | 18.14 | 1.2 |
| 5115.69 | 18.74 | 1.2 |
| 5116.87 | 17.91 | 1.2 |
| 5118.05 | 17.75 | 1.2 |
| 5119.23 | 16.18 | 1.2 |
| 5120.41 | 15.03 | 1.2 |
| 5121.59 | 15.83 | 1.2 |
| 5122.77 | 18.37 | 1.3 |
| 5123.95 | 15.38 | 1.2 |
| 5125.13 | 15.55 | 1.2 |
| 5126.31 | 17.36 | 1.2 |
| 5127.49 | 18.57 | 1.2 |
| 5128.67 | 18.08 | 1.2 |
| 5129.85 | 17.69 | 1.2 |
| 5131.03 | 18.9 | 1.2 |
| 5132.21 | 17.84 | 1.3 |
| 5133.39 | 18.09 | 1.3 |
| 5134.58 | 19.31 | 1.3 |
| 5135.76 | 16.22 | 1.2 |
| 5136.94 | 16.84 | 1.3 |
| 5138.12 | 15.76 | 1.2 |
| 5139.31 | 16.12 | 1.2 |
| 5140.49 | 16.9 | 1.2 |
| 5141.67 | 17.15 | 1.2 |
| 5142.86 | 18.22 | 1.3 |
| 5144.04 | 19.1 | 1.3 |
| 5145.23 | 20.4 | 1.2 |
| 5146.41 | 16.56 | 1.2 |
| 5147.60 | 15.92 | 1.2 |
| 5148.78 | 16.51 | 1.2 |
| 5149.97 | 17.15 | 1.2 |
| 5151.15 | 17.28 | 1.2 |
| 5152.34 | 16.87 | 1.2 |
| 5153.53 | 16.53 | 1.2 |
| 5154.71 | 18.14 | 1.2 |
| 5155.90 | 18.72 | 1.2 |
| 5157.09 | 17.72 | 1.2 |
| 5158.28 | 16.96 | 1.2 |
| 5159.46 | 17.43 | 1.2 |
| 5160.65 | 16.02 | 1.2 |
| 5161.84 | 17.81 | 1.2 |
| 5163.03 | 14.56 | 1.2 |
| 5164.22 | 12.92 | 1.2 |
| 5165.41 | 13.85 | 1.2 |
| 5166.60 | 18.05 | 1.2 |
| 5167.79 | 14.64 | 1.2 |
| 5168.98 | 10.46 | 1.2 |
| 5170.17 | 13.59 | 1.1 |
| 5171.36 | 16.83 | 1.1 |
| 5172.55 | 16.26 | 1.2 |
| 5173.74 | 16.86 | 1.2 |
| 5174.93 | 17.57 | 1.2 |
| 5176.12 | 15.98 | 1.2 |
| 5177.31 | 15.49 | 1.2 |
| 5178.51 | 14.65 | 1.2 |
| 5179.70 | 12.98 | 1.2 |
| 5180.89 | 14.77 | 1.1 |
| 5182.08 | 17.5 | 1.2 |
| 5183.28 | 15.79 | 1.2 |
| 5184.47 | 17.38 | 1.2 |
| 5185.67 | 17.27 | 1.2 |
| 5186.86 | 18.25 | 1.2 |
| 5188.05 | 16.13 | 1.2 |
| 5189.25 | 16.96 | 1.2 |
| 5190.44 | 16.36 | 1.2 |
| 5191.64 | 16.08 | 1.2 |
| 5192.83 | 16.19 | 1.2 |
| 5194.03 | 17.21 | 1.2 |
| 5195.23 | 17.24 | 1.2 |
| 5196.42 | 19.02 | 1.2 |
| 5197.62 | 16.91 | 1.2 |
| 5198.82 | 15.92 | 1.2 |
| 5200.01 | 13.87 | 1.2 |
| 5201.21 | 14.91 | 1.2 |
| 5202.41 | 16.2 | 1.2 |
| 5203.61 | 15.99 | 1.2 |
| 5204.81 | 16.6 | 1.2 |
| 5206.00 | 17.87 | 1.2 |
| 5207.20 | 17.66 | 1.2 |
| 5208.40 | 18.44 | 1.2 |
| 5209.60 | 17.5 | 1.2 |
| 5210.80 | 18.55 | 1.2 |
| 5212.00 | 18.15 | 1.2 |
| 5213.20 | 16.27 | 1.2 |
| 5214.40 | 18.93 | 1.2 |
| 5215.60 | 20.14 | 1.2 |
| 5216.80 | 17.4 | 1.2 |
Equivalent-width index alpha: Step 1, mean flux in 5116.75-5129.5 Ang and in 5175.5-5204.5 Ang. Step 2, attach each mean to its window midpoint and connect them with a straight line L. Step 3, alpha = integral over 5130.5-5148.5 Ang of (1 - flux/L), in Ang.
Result -0.9 Ang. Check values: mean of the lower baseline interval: 16.9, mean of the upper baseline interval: 16.2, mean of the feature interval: 17.5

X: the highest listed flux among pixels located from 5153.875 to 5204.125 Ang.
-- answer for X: 19.02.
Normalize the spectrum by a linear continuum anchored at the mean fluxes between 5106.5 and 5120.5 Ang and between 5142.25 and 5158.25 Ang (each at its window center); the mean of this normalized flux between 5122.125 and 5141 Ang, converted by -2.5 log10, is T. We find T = 0.00 mag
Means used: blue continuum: 17.1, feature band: 17.3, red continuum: 17.6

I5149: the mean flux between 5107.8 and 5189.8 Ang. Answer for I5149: 16.7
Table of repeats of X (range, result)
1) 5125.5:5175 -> 20.4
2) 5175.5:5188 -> 18.25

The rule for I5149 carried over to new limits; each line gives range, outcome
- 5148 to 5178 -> 16.2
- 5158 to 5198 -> 16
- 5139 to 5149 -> 17.5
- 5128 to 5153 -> 17.5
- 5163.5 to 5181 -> 15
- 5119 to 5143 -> 17.1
